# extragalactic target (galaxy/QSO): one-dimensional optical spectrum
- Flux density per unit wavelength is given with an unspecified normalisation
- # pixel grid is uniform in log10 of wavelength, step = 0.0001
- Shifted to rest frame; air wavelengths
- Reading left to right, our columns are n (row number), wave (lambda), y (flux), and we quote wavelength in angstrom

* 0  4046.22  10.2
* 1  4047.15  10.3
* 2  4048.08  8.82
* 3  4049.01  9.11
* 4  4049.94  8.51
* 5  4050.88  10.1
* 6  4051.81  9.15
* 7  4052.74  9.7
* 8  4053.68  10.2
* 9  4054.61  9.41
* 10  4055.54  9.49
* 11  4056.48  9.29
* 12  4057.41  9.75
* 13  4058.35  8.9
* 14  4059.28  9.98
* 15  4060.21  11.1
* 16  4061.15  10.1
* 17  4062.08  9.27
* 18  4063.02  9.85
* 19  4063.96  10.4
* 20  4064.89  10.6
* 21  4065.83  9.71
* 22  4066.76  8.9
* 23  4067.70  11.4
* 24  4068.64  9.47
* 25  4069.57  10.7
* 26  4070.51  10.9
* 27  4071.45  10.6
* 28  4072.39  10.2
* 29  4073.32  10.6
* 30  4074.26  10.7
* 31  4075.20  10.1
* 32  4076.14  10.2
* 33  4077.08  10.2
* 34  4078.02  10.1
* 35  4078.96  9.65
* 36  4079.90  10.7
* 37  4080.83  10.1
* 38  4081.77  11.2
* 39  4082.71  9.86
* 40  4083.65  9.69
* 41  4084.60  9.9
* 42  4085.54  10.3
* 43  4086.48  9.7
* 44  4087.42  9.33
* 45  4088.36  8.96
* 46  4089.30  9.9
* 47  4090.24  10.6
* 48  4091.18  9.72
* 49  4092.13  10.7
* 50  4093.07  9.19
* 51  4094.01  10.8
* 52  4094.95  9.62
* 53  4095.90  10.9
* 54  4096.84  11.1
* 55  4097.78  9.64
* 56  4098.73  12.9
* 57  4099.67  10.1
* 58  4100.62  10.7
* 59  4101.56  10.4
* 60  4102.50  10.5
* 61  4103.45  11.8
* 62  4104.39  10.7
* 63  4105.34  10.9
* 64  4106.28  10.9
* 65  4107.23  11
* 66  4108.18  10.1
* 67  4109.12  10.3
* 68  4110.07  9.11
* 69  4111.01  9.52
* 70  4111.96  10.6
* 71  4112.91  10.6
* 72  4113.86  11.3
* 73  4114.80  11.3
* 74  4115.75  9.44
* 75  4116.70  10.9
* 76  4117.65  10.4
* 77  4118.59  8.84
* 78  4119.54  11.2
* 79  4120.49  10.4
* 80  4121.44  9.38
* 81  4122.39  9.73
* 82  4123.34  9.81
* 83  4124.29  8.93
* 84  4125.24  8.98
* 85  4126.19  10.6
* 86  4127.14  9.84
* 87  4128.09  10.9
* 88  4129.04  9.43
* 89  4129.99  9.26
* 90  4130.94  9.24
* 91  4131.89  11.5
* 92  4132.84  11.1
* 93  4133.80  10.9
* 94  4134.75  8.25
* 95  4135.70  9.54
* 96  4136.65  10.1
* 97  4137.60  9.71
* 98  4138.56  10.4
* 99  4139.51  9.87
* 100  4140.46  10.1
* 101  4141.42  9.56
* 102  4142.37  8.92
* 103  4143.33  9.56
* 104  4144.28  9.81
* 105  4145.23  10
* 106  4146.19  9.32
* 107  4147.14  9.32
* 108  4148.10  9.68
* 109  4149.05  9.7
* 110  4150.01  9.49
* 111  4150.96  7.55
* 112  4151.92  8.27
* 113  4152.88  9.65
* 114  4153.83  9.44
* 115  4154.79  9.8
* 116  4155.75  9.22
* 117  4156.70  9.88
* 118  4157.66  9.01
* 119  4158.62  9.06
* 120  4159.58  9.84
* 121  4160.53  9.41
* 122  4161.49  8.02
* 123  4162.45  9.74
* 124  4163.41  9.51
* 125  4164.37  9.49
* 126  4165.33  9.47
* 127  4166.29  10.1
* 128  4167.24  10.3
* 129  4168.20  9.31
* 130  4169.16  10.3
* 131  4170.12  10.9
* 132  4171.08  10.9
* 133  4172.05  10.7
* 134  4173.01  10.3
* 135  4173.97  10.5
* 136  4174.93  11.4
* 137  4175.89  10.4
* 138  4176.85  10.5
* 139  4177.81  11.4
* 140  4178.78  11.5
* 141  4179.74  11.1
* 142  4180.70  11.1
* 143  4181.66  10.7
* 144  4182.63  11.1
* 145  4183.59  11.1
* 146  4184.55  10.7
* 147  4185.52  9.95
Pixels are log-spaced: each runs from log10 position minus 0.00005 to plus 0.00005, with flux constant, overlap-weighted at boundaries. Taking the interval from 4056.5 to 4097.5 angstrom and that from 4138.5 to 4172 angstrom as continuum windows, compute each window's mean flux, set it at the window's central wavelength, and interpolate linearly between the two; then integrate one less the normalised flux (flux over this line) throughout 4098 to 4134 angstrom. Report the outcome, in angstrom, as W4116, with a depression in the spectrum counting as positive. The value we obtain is -1.8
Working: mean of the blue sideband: 10.1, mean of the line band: 10.3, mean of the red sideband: 9.57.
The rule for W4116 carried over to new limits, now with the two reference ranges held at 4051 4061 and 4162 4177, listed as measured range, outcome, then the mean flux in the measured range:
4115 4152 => 1.1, 9.77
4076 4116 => -1.7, 10.3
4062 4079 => -0.7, 10.2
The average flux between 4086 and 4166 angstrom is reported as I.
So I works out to 9.93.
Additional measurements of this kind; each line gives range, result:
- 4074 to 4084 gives 10.2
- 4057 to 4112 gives 10.2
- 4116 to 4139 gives 9.97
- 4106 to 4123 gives 10.3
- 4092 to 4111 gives 10.5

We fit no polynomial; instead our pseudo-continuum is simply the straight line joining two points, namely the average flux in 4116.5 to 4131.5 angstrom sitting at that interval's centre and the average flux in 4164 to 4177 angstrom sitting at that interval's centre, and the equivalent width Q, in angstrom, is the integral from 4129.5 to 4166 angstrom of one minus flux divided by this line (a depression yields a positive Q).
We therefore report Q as 2.0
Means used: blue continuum 9.86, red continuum 10.3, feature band 9.55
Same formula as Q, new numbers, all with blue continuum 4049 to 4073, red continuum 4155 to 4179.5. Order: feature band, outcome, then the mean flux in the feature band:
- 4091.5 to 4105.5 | -1.0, 10.6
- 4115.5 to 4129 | 0.1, 9.94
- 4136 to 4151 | 0.6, 9.63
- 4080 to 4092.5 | -0.1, 10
